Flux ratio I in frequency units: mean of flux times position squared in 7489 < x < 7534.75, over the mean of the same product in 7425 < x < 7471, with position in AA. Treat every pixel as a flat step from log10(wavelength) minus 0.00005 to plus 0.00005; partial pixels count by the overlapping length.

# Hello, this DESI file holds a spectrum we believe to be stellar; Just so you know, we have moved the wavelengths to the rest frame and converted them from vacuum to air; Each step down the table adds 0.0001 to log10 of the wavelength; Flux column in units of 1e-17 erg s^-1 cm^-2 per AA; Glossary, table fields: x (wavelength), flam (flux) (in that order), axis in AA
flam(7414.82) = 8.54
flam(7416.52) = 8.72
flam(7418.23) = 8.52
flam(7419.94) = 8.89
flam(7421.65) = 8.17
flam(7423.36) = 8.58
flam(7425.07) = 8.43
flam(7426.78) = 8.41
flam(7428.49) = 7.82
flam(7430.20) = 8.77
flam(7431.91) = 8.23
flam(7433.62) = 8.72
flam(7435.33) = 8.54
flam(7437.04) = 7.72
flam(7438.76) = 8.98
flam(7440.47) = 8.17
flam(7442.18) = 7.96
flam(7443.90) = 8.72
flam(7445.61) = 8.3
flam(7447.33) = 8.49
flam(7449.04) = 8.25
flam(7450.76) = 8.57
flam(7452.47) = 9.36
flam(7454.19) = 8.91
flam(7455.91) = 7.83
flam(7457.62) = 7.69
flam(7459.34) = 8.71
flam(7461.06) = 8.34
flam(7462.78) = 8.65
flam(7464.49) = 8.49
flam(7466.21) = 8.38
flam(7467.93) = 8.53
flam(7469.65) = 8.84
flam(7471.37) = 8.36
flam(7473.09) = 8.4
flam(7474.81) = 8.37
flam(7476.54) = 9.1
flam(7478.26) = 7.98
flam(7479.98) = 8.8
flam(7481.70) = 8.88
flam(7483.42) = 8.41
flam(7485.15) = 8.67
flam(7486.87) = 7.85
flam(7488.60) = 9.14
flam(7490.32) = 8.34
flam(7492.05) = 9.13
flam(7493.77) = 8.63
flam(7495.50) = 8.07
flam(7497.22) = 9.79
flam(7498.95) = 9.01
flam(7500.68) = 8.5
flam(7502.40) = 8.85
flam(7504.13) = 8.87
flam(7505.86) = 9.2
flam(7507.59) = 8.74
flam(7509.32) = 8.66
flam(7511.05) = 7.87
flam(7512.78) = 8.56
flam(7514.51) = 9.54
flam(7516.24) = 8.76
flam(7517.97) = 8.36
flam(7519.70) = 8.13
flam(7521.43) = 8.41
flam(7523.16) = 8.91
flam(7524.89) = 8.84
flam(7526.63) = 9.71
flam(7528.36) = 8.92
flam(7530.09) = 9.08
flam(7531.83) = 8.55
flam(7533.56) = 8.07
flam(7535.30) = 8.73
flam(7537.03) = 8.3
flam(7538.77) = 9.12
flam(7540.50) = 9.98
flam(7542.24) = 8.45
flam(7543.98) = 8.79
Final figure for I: 1.06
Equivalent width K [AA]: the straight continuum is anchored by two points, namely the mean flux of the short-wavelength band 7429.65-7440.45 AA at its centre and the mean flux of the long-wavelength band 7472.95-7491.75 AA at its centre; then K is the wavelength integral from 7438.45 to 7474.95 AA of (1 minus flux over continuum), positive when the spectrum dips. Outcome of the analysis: 0.2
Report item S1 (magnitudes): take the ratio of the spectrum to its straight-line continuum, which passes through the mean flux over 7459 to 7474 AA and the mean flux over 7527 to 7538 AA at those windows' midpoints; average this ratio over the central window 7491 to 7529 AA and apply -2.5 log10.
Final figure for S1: -0.02 mag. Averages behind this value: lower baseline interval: 8.52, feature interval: 8.79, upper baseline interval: 8.66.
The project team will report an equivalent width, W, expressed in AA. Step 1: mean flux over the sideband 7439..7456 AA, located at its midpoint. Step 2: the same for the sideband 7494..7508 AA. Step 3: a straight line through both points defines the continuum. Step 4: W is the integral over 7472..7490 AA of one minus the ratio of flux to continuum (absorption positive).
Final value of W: 0.4 AA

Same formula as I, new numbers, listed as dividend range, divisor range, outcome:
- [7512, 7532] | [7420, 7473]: 1.07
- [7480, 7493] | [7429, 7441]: 1.04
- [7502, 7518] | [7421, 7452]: 1.06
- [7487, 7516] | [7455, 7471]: 1.06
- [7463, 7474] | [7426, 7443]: 1.03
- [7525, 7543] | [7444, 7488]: 1.07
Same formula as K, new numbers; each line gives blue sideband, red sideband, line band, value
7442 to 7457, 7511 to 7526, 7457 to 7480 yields 0.2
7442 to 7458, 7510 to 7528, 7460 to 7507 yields -0.4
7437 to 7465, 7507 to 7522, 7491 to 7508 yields -0.7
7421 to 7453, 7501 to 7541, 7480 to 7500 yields -0.2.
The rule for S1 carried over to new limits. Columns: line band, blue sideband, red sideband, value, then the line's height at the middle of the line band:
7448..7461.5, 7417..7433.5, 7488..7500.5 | 0.02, 8.62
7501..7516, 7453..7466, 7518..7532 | -0.01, 8.7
